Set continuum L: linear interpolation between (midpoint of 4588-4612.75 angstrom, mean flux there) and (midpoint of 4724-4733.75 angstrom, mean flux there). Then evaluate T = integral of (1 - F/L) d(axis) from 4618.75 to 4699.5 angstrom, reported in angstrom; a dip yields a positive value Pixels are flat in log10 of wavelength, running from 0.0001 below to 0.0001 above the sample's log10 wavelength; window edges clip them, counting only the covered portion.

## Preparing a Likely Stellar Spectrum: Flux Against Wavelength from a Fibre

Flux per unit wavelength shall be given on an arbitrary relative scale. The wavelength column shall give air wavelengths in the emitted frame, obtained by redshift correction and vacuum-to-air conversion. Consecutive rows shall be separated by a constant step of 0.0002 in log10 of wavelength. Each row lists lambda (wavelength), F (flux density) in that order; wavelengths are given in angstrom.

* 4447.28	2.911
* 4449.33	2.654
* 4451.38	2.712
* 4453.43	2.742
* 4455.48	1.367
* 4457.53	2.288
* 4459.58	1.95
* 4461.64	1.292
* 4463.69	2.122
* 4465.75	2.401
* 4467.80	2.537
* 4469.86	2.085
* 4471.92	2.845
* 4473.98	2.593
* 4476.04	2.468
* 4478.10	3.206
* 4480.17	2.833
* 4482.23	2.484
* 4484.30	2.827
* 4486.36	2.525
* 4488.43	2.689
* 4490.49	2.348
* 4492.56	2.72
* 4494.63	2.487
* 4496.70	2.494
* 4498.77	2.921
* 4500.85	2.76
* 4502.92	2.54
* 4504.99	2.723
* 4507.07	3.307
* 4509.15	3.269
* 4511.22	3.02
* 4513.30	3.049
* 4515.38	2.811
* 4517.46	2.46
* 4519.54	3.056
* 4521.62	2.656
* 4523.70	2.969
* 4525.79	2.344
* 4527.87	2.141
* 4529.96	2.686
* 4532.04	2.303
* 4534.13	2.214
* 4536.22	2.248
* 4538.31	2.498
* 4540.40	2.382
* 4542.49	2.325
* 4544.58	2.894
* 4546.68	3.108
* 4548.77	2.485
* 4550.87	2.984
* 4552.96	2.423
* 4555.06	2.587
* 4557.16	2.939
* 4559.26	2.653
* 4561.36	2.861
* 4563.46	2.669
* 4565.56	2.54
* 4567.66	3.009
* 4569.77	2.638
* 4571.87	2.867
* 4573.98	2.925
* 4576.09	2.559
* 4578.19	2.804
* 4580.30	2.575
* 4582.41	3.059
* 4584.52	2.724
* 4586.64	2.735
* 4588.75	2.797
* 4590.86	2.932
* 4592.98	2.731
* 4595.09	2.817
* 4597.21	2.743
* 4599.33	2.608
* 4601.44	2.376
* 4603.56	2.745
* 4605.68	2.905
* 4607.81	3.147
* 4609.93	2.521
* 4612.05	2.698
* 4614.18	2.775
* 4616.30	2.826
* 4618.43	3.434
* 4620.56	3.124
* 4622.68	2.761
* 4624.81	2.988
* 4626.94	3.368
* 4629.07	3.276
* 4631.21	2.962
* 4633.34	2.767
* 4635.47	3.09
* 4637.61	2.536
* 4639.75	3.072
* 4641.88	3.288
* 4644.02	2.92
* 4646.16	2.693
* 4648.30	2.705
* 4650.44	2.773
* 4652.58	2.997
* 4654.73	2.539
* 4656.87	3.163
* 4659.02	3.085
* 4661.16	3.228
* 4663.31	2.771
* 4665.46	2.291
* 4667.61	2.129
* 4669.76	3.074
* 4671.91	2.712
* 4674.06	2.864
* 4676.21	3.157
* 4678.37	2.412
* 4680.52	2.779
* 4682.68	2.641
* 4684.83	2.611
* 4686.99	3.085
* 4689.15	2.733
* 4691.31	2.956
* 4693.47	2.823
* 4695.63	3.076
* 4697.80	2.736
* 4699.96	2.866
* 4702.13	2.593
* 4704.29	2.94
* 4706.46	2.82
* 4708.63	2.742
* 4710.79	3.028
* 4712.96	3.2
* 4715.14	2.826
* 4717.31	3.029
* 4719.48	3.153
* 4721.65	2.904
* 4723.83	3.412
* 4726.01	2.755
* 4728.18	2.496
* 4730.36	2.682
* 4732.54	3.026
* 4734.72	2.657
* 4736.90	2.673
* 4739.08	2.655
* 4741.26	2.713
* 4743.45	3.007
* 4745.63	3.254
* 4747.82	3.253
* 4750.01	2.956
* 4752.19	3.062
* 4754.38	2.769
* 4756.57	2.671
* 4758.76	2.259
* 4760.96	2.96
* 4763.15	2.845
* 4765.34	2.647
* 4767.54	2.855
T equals -2.9 angstrom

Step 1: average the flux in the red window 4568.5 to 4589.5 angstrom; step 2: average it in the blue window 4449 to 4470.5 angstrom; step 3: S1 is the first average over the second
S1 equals 1.3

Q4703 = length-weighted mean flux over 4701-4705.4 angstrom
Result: 2.77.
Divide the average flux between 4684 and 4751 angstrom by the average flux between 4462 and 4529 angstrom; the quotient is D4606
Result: 1.1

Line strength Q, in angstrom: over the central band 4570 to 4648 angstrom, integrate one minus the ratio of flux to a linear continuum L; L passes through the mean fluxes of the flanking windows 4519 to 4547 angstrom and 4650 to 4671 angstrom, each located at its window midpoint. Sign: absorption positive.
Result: -4.8 angstrom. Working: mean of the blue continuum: 2.54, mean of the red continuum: 2.8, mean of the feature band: 2.86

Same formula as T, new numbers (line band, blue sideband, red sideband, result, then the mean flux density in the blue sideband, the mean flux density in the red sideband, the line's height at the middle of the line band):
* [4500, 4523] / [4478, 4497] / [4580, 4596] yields -1.7 angstrom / 2.64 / 2.81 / 2.68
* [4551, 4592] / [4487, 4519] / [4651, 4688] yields 0.4 angstrom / 2.77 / 2.8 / 2.78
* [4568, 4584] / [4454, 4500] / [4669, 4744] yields -1.0 angstrom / 2.44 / 2.85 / 2.61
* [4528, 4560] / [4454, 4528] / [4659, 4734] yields 1.0 angstrom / 2.58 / 2.84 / 2.65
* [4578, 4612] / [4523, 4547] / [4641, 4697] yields -1.6 angstrom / 2.48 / 2.82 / 2.64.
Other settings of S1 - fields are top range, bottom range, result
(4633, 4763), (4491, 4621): 1.04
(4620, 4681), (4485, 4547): 1.08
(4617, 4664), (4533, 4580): 1.12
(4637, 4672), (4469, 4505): 1.07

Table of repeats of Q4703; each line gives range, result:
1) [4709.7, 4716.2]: 3.02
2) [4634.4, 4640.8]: 2.9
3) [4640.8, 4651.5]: 2.88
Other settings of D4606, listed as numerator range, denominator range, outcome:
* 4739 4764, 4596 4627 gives 1.01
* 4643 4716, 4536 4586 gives 1.04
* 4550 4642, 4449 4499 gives 1.15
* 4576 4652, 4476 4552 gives 1.07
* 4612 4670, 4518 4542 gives 1.16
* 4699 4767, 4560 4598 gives 1.03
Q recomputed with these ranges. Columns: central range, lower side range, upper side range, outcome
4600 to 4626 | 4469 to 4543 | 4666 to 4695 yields -1.31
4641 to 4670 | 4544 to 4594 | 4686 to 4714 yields 0.28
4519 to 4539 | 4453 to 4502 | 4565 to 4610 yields 0.79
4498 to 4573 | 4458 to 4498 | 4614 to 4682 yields -2.65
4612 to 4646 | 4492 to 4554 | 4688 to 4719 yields -2.34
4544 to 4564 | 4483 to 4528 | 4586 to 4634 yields 0.32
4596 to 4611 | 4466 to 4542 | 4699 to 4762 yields 0.14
